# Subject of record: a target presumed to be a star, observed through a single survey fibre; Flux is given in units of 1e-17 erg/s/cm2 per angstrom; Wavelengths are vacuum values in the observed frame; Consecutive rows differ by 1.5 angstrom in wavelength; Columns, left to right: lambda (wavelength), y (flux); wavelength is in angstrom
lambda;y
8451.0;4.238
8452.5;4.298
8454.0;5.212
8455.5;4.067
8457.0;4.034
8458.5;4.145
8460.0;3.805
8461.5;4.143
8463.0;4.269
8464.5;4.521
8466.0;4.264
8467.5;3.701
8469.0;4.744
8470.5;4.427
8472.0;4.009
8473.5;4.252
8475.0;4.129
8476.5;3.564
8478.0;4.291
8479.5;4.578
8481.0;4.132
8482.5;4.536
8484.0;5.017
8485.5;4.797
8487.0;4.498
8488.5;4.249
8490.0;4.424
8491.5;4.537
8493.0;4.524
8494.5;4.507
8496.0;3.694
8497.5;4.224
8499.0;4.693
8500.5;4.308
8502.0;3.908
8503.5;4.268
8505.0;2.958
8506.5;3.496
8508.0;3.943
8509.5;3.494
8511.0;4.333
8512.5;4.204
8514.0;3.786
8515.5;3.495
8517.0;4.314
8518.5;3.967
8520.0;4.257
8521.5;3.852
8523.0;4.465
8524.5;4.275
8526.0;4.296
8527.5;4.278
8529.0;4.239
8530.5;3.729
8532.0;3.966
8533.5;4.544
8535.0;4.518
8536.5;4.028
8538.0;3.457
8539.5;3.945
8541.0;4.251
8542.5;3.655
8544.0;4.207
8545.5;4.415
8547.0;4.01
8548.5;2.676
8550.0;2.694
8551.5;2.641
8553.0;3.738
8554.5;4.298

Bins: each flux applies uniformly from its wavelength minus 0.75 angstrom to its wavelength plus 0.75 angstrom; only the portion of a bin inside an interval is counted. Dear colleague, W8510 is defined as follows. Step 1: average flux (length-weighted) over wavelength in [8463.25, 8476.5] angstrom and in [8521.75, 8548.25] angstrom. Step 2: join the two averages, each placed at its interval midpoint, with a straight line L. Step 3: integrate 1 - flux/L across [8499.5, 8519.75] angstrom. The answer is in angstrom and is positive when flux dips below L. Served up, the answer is 1.2 angstrom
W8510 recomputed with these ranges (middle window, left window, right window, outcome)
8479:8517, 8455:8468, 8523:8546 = -0.6 angstrom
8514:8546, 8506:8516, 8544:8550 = -3.1 angstrom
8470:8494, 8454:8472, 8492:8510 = -1.5 angstrom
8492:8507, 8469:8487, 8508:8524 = 0.3 angstrom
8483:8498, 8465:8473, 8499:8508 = -1.6 angstrom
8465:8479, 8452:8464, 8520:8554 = 0.1 angstrom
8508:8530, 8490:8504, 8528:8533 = 0.2 angstrom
